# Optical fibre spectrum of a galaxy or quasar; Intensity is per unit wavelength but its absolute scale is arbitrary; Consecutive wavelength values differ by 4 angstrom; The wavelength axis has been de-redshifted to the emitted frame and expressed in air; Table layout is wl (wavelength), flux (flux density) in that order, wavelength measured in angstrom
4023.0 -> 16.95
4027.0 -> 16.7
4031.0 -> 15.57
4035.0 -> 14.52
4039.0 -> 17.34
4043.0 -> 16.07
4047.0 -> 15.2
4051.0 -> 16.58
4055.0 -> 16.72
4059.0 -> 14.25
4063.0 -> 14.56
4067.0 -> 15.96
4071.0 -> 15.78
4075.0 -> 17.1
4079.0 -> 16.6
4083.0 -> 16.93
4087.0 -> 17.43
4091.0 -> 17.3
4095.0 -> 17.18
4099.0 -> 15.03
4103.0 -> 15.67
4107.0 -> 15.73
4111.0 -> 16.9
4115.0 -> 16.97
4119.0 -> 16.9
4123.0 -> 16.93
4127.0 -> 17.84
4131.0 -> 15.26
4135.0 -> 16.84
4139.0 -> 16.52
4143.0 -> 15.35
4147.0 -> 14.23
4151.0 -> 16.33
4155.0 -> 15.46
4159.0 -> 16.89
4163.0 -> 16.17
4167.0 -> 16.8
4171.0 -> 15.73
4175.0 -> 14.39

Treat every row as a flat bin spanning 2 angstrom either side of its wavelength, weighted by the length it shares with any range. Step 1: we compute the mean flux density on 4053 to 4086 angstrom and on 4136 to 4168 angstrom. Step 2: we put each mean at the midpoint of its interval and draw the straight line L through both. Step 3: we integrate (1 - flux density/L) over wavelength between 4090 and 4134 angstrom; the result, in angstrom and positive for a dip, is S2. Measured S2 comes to -1.40 angstrom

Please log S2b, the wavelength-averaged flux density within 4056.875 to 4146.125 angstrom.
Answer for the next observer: 16.3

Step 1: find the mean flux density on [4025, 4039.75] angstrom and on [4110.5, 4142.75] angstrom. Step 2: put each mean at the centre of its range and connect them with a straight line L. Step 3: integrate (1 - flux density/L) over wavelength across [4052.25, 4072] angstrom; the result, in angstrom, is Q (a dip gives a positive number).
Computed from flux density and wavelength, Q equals 0.8 angstrom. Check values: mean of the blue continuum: 15.9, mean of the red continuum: 16.7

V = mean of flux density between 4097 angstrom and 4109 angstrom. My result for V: 15.5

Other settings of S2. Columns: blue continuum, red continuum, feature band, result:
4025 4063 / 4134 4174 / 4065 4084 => -0.7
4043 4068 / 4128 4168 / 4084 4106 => -1.0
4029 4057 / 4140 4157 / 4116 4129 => -1.4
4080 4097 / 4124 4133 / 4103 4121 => 0.3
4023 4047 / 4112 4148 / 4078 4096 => -1.0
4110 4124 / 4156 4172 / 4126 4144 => 0.4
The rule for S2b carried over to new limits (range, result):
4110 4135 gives 16.8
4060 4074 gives 15.5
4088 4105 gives 16.4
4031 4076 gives 15.8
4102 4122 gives 16.5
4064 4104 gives 16.5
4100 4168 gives 16.3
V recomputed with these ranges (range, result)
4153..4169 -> 16.3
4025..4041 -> 16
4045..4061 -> 15.7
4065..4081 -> 16.4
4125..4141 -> 16.6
